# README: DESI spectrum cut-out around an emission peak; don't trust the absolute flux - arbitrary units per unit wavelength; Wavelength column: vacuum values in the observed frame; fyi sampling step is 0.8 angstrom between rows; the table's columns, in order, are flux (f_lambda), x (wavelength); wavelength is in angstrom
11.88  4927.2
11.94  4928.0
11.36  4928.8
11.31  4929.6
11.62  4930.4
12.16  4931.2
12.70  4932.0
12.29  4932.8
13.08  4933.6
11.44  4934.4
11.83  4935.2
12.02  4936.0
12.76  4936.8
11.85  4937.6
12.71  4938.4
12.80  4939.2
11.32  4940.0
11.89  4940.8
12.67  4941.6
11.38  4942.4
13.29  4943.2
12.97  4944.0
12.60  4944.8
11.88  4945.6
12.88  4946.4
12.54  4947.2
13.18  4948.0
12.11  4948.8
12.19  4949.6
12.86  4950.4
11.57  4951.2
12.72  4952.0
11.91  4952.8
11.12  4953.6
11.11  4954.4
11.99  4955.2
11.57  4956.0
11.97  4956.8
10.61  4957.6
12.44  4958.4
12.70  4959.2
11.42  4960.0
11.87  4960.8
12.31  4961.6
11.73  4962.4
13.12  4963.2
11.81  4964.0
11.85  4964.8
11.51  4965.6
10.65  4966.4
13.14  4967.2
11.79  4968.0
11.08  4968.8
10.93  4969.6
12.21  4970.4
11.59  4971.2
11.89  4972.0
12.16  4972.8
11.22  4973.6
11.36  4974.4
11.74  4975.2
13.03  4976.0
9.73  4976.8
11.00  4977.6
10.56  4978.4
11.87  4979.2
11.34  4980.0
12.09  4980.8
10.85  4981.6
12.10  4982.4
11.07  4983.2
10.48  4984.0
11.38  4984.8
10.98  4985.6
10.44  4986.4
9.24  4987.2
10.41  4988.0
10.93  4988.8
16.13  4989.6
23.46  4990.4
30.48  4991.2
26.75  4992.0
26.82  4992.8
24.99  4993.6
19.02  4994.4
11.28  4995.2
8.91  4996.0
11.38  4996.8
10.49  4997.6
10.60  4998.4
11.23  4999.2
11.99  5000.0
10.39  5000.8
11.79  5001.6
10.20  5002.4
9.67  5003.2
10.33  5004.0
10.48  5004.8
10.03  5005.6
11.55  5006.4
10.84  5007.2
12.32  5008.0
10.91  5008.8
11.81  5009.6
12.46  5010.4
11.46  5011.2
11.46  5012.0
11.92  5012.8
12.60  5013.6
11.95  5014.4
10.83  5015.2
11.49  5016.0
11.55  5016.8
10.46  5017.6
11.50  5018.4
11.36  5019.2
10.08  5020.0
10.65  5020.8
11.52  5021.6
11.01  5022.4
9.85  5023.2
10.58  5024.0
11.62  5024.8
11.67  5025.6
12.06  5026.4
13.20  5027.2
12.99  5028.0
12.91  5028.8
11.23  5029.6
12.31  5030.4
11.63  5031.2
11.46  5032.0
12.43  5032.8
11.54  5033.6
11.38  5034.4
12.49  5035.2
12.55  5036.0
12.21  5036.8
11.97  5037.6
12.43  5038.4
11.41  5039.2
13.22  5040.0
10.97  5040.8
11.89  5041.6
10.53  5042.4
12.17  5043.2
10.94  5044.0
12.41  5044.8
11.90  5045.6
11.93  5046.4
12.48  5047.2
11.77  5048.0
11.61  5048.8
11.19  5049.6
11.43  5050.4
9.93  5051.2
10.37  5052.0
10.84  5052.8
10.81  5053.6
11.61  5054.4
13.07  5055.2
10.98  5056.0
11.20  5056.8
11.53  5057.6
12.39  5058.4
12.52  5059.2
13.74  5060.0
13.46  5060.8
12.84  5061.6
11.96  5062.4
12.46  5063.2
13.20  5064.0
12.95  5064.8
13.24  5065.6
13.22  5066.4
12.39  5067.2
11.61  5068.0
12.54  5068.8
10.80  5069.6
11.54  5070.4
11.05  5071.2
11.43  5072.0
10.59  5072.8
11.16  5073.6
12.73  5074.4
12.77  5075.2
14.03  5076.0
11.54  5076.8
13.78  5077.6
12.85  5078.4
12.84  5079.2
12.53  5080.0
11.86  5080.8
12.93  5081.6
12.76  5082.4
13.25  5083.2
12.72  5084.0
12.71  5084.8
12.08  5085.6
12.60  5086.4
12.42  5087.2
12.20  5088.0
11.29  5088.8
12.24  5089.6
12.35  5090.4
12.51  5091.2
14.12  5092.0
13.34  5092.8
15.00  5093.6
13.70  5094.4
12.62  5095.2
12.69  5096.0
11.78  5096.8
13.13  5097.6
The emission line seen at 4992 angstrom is H-beta 4861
